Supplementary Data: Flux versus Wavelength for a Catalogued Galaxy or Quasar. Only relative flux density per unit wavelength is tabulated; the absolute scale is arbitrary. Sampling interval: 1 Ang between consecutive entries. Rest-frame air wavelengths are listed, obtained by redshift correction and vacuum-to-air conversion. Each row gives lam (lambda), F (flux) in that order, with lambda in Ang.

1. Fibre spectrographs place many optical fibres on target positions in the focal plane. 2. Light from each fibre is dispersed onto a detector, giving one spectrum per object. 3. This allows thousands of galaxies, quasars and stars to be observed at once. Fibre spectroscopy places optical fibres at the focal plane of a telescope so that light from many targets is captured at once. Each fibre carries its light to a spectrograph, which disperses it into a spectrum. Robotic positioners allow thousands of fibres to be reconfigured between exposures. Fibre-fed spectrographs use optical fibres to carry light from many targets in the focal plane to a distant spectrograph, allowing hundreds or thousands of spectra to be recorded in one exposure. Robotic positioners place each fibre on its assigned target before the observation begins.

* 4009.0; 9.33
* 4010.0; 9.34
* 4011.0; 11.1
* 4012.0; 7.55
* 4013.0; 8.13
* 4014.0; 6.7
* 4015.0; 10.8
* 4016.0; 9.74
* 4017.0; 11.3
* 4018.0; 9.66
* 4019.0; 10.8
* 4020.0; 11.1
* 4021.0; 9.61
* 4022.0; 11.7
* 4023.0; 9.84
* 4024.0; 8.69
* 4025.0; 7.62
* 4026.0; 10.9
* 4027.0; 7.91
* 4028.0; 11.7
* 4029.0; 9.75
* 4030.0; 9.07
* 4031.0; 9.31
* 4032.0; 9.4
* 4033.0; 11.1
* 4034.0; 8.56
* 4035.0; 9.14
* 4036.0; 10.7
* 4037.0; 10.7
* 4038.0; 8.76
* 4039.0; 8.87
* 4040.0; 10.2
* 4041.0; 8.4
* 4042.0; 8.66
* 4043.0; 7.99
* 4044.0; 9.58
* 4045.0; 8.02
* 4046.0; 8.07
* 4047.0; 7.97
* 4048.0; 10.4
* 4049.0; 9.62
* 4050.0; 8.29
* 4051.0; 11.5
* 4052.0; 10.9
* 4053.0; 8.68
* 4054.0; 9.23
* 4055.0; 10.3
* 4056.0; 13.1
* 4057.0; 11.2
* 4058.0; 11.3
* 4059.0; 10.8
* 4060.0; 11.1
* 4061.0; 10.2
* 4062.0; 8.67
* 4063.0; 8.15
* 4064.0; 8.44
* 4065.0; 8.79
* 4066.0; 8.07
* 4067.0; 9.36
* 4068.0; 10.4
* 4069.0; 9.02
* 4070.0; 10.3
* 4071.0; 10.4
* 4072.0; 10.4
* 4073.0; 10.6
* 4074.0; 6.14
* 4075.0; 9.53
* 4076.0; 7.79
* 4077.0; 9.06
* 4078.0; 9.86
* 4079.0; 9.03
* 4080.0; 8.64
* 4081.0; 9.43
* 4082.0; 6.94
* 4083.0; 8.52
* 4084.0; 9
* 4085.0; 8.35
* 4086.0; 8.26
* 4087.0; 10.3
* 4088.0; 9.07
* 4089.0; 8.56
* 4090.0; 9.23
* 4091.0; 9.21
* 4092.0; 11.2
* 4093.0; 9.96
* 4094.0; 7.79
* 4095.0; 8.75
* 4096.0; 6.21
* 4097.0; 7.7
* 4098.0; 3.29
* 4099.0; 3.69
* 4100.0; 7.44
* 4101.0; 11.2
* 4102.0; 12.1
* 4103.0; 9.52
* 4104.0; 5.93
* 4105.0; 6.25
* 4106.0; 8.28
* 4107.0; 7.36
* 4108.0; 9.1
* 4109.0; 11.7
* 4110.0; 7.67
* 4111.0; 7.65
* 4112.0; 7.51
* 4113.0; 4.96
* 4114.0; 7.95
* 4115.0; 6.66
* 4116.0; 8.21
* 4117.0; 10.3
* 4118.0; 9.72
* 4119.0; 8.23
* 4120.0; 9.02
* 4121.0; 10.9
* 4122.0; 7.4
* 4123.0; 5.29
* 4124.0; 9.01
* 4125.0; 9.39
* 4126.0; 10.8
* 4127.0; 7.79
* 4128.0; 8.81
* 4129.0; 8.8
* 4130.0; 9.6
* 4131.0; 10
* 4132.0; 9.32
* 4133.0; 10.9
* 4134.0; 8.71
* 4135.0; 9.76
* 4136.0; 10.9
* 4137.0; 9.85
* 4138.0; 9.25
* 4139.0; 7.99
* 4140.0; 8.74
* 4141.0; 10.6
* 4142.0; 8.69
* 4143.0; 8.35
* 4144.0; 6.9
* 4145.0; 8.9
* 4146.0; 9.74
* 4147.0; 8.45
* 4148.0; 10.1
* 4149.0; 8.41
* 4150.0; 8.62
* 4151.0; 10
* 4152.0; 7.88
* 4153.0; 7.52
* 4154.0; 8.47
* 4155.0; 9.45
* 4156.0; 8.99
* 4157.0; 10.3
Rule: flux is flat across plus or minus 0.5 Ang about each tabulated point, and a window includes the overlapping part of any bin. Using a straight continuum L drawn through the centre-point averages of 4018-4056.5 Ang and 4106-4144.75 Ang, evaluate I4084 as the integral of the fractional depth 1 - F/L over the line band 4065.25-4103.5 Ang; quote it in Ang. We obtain 1.59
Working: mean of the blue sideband 9.64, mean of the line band 8.8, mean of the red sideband 8.78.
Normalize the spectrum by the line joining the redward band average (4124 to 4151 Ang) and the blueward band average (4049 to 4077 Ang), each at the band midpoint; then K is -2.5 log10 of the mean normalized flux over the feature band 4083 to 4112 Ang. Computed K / 0.14 mag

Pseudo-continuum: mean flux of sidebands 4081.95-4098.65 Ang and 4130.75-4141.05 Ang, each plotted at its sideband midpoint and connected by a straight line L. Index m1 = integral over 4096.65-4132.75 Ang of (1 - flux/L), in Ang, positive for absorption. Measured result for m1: 2.88 Ang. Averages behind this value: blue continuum 8.37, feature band 8.31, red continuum 9.59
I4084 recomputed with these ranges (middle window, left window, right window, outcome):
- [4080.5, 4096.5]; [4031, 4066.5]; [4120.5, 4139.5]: 1.0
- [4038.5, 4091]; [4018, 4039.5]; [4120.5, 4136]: 1.3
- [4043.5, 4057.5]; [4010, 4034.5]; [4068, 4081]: -0.5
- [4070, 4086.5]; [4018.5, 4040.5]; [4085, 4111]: -0.2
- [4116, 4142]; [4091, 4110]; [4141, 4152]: -1.8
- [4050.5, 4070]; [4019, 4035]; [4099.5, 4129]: -1.4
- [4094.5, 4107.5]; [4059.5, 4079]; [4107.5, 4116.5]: 1.2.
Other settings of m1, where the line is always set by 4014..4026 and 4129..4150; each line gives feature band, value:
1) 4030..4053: 1.15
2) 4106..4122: 1.64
